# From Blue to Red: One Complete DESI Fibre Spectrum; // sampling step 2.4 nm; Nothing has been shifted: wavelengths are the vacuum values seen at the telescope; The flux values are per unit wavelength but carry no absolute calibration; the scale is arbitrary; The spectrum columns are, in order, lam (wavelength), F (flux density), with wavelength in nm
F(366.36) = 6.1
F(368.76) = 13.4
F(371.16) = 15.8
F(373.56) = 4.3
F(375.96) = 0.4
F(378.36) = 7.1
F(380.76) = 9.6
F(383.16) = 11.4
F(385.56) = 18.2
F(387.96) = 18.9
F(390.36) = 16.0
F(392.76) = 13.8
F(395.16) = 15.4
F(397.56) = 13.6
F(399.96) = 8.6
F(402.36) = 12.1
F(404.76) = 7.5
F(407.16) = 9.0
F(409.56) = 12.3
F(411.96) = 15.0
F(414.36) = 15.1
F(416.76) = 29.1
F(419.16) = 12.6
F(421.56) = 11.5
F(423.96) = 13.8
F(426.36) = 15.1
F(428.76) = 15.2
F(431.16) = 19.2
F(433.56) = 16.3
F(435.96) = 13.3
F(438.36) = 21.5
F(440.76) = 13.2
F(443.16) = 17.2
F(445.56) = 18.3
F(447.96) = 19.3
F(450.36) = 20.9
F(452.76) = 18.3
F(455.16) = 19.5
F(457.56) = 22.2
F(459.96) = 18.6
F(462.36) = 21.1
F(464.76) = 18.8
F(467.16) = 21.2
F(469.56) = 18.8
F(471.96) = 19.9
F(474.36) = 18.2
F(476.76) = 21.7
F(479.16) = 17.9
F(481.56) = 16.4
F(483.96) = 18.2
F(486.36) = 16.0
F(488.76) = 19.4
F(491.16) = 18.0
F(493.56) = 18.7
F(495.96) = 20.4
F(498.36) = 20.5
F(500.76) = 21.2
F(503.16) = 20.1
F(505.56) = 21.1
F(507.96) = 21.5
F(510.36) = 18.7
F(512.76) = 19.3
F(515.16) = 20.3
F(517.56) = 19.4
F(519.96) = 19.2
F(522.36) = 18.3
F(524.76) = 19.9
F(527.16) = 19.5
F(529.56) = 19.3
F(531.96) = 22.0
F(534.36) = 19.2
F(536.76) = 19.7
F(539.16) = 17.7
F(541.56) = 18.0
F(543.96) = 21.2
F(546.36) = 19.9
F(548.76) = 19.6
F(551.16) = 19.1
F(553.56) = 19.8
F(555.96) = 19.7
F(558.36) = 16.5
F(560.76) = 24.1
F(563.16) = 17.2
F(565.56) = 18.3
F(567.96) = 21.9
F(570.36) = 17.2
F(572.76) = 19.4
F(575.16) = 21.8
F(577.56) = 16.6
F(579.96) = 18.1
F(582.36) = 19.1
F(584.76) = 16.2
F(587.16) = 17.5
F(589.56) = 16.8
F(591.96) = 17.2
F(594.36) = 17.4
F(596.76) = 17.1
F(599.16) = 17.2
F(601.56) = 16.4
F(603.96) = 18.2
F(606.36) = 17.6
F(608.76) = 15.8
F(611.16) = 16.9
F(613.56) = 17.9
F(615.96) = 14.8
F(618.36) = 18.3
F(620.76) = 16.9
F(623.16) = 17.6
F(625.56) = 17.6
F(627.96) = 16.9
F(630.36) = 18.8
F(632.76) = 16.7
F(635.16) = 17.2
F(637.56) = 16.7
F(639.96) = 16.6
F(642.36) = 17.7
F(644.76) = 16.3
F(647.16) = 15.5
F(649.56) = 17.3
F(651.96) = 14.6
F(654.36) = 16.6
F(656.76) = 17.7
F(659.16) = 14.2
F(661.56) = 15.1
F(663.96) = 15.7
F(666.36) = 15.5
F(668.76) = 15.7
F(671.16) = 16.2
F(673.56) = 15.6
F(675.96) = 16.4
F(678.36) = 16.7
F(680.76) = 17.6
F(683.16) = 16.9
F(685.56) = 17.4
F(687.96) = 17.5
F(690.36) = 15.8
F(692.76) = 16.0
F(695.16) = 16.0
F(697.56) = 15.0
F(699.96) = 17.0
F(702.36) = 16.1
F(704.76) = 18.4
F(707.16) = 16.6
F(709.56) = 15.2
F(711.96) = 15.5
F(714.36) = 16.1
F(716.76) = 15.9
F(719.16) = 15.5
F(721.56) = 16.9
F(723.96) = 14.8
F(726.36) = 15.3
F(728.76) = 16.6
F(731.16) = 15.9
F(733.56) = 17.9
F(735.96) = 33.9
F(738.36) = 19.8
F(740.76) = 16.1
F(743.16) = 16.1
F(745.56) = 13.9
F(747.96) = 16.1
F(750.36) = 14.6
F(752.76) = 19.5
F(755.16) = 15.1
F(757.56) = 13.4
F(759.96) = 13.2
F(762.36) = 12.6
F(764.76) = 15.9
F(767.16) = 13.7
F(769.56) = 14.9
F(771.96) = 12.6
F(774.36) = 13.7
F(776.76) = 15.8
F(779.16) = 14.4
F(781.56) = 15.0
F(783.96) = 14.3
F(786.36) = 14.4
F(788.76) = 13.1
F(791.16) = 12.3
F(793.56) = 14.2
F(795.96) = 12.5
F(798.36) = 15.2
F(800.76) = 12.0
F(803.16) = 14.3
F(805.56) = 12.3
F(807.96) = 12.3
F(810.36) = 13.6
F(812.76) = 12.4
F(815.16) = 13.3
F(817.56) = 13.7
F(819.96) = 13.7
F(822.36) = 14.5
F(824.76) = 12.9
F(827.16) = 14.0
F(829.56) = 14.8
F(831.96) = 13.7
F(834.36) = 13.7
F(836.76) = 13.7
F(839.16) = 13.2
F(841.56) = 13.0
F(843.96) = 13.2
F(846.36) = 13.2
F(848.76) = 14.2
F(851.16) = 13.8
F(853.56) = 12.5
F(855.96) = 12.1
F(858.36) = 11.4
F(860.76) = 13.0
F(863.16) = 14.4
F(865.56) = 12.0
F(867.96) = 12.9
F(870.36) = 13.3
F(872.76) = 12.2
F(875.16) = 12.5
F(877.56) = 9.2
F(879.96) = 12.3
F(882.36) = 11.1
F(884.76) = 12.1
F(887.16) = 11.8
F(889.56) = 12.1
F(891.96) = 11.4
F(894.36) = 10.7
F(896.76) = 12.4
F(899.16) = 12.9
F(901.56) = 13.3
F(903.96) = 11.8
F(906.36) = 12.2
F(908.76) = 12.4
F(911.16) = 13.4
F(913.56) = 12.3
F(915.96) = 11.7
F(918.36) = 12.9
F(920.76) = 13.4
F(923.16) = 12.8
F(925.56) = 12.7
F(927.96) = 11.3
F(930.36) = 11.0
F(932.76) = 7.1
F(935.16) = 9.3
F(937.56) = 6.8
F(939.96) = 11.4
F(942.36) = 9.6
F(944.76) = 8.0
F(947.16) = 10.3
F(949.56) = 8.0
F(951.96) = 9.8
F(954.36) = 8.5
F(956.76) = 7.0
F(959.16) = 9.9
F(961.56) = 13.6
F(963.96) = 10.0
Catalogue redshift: 0.12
